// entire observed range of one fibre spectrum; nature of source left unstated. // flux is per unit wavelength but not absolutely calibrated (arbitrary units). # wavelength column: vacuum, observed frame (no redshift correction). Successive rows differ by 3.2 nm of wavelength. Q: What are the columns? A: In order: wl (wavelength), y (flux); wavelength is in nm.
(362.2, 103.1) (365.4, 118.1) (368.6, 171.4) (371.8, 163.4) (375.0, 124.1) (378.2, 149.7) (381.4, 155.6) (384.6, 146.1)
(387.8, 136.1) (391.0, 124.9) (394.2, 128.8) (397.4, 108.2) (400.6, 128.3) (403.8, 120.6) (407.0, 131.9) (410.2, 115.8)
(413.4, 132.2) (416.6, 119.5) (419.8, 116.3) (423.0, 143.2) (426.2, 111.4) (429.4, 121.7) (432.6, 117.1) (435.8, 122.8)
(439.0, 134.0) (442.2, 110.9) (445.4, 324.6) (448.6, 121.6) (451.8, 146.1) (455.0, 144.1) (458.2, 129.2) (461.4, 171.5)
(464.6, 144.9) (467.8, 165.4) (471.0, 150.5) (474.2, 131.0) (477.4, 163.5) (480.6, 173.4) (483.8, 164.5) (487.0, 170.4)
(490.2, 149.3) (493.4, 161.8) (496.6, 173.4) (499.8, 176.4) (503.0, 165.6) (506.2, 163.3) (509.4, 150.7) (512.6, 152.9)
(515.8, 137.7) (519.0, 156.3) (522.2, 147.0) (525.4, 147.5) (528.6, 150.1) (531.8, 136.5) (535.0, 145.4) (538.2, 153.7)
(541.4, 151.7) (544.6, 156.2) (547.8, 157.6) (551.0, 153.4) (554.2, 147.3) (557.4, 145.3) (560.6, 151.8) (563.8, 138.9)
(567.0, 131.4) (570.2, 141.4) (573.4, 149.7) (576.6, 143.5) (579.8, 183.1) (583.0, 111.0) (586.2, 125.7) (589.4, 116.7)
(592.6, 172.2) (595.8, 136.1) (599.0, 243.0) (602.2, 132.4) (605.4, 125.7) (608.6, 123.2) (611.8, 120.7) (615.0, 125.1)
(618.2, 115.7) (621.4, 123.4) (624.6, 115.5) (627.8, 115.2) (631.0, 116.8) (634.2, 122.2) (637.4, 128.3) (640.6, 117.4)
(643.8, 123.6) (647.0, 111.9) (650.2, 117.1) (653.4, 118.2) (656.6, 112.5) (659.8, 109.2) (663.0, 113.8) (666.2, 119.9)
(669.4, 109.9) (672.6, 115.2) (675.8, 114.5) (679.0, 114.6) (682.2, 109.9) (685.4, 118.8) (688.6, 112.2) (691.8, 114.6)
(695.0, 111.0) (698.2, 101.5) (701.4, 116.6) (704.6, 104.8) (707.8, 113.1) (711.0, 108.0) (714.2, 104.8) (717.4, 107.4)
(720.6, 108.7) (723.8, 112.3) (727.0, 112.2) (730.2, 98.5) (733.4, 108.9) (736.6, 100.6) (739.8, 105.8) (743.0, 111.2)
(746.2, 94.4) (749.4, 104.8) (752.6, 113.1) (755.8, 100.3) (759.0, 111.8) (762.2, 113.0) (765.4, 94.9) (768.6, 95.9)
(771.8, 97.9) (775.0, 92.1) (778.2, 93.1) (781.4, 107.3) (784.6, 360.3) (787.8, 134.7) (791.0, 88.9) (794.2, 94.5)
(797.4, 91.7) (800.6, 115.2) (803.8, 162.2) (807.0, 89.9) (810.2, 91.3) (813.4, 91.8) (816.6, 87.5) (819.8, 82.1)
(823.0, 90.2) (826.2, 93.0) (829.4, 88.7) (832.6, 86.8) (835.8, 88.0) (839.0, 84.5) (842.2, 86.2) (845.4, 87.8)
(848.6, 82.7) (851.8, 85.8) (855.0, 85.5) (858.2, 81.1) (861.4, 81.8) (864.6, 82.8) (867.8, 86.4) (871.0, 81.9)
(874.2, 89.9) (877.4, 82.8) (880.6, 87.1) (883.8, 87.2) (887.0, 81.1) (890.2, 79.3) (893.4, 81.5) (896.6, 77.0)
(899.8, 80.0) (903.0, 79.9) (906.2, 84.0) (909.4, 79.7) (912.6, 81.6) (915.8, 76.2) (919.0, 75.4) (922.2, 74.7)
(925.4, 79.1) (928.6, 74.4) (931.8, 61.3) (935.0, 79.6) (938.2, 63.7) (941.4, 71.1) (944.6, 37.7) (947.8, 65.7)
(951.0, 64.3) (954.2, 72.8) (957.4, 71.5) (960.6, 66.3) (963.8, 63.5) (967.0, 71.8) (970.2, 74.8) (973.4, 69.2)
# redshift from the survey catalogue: 0.19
